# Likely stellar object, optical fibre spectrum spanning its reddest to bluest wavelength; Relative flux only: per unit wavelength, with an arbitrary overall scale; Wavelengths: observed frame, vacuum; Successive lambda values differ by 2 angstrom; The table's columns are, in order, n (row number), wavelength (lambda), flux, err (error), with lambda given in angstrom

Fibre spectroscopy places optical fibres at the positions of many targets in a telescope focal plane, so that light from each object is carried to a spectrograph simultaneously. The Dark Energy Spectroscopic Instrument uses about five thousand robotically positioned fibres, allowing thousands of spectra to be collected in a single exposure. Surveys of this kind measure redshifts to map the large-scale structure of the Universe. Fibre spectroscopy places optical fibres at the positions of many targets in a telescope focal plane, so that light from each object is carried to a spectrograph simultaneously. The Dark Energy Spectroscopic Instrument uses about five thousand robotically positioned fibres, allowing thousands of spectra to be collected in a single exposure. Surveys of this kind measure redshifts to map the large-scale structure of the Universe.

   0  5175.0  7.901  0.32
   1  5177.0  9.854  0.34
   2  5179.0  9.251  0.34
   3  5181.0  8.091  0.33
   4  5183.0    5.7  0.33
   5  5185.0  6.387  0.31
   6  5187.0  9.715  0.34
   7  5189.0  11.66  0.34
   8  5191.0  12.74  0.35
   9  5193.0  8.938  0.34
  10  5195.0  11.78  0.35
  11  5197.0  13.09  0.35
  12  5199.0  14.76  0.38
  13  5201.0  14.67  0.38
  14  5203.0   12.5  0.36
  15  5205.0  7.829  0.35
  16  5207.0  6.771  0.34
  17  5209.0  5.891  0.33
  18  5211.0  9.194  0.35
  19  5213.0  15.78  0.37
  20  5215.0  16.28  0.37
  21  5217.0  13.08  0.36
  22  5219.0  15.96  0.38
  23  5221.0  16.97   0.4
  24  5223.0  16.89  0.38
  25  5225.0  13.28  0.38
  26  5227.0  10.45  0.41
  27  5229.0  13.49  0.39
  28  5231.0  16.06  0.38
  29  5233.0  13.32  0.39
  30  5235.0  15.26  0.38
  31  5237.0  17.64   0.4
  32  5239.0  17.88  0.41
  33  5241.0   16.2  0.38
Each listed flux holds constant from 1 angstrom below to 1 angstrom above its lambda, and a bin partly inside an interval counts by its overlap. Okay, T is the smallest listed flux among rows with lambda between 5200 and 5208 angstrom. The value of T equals 6.771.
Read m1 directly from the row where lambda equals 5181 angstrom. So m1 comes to 8.091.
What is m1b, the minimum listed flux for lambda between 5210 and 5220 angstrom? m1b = 9.194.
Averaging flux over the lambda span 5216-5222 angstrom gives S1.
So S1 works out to 15.3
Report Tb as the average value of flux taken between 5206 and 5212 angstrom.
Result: 7.29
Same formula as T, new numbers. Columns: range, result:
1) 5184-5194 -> 6.387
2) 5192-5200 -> 8.938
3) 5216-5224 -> 13.08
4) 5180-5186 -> 5.7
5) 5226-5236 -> 10.45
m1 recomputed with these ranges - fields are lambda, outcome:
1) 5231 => 16.06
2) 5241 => 16.2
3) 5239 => 17.88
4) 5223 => 16.89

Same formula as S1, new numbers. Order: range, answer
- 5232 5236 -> 14.3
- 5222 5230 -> 13.5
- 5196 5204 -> 13.8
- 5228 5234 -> 14.3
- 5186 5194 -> 10.8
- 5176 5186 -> 7.86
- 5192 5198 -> 11.3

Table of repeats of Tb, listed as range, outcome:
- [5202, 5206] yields 10.2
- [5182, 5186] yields 6.04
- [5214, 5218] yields 14.7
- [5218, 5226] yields 15.8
